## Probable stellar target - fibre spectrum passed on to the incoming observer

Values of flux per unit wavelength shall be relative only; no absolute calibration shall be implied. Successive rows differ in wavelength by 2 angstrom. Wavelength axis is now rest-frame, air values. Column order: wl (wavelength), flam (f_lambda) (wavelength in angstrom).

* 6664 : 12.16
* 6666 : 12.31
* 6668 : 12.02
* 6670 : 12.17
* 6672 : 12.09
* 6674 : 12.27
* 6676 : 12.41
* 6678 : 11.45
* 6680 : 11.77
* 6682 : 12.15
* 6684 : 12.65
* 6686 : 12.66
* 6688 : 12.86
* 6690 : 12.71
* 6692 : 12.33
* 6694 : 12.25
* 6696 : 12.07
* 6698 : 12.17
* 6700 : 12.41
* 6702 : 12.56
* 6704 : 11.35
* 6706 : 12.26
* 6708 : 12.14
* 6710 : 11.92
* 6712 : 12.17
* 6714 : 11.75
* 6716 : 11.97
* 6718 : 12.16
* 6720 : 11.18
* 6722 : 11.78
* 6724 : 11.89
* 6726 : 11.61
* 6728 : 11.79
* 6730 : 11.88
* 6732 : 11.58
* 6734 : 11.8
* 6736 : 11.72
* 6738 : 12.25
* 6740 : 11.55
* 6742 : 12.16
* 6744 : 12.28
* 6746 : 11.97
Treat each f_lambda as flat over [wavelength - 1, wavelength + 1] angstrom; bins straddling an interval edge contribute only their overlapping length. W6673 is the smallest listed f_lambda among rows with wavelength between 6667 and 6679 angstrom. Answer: 11.45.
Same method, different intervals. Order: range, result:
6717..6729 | 11.18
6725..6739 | 11.58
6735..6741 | 11.55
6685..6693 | 12.33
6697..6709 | 11.35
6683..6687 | 12.65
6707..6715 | 11.75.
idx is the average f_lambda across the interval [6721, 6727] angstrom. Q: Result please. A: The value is 11.8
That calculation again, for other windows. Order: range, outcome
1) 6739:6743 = 11.9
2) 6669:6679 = 12.1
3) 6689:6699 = 12.3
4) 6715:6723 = 11.8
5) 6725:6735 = 11.7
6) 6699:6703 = 12.5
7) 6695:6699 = 12.1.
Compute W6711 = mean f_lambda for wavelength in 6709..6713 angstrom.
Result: 12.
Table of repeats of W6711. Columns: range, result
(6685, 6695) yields 12.6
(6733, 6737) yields 11.8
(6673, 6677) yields 12.3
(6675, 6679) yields 11.9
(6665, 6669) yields 12.2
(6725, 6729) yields 11.7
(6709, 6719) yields 12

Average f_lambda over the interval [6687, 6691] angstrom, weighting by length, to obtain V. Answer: 12.8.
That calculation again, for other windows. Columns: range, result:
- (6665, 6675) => 12.2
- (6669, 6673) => 12.1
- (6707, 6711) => 12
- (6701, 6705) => 12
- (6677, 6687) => 12.1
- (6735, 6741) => 11.8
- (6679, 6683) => 12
